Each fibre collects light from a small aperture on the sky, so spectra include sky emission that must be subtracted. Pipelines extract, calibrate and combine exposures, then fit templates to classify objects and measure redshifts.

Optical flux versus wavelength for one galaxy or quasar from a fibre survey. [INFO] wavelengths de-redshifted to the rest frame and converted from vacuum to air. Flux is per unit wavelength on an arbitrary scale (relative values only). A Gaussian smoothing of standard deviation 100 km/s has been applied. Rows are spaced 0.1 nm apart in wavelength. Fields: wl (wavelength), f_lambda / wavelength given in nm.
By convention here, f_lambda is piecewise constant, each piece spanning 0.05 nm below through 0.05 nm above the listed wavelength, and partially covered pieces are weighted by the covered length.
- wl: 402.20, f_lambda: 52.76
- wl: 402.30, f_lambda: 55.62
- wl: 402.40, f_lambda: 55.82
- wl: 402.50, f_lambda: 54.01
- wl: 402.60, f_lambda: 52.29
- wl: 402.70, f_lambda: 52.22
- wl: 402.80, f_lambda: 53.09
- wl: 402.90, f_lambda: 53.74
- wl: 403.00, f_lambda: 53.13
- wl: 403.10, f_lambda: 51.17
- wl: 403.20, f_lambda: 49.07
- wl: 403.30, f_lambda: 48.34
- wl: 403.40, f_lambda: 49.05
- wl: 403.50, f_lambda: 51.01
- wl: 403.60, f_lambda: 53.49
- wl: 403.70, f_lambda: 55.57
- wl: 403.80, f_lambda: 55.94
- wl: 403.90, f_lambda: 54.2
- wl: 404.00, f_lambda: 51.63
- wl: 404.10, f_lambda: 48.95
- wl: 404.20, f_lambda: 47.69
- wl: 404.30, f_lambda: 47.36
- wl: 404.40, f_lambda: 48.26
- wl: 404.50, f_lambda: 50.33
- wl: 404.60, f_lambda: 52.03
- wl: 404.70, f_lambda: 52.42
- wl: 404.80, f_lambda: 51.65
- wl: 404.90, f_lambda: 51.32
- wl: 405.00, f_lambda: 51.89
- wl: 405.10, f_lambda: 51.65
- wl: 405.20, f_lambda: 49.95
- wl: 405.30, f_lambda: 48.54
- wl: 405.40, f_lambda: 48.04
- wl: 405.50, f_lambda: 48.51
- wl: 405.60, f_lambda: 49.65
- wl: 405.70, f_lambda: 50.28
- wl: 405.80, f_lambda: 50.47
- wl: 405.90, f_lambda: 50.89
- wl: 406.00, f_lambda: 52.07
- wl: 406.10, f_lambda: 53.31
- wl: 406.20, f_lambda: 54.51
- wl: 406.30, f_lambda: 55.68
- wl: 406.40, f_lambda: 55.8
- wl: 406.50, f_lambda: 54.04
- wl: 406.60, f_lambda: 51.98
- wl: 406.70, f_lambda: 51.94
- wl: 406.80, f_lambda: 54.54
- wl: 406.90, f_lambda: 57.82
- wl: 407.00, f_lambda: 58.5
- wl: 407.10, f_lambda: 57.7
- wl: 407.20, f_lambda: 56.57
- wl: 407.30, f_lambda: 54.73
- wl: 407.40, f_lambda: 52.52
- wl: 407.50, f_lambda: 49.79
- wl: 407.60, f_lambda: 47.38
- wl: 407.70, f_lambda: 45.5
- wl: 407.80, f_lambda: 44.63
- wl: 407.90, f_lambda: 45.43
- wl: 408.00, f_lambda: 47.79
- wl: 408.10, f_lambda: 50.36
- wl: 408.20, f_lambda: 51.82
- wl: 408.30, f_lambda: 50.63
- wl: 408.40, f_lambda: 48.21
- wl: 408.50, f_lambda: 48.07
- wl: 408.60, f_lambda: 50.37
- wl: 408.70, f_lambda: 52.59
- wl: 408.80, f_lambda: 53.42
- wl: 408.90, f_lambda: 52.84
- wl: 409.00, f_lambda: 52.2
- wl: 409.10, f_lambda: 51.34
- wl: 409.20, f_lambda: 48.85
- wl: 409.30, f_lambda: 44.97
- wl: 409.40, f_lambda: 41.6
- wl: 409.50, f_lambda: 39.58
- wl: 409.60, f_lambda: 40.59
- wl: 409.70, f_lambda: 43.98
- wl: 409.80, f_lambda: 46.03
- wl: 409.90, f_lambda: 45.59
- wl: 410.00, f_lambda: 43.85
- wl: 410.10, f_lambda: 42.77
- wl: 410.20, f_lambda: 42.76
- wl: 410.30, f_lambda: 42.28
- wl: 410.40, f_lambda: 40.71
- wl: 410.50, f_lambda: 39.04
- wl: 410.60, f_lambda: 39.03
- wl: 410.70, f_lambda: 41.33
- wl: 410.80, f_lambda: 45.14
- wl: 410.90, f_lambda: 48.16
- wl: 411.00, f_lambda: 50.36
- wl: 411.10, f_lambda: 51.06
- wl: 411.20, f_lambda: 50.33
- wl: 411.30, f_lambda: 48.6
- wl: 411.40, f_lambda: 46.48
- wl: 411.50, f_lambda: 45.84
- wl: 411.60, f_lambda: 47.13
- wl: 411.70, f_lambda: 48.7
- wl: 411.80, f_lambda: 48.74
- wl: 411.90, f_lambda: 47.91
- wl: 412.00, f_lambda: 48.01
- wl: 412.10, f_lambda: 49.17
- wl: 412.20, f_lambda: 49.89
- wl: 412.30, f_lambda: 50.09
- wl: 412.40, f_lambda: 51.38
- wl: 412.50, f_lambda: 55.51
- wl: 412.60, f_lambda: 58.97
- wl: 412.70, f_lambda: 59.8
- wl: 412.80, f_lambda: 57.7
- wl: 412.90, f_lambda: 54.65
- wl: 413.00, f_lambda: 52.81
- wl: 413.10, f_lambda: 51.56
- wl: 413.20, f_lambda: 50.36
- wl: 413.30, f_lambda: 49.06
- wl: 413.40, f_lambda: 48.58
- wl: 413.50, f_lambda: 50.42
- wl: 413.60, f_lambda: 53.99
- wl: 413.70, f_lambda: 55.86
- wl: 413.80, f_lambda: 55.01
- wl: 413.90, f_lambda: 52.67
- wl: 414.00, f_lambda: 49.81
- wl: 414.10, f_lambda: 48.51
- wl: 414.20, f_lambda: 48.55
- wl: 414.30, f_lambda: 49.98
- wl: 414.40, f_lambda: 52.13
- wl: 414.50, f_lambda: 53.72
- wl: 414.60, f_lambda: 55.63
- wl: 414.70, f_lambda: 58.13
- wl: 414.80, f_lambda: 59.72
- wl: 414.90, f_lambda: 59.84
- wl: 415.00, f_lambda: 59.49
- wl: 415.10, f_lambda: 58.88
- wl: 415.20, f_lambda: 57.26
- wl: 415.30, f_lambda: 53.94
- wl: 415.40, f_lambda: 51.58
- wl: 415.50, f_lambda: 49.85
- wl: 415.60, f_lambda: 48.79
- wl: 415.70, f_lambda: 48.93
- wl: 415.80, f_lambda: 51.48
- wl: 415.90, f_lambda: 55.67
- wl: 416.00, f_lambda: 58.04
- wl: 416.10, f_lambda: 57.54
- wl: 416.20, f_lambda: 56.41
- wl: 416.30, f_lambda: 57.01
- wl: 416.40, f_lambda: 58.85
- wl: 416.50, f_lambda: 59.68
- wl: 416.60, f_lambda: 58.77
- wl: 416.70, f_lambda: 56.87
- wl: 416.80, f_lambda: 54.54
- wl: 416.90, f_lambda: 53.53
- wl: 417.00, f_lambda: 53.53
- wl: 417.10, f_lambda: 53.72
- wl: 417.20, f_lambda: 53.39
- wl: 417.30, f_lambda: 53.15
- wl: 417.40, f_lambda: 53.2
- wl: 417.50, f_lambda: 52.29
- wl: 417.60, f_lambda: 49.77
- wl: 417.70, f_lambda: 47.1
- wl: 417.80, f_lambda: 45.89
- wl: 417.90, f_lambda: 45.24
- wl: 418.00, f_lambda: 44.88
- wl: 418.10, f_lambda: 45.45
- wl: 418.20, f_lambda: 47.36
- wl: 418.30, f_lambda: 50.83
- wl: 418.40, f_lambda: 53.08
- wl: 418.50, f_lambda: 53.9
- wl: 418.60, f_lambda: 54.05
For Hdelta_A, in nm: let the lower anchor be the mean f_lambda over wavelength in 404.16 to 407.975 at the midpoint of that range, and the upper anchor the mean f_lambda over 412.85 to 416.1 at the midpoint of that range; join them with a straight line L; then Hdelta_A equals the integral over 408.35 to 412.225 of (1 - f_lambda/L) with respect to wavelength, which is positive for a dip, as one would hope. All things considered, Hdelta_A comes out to 0.43 nm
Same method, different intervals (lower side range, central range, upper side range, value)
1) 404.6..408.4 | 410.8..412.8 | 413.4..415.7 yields 0.096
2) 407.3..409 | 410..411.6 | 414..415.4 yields 0.210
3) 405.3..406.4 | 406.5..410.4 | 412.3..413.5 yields 0.237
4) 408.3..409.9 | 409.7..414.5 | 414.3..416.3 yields 0.208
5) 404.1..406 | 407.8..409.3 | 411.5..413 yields 0.029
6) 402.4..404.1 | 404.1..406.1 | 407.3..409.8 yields 0.027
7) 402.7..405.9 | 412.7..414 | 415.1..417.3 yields 0.024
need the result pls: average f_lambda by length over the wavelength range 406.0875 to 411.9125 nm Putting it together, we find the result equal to 48.7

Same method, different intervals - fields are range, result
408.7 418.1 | 50.8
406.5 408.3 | 51.7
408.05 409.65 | 48.6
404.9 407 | 52.2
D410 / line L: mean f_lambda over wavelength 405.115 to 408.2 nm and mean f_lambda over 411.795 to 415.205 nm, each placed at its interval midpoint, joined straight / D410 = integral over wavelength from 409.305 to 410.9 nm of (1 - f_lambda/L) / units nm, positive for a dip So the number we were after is 0.30 nm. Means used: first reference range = 51.6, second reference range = 53.3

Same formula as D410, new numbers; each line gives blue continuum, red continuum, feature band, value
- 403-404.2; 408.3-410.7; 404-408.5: -0.21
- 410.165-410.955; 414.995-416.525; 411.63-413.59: -0.18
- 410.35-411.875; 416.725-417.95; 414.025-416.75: -0.29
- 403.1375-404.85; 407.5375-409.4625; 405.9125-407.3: -0.14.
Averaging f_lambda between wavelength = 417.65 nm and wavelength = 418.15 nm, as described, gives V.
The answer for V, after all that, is 45.7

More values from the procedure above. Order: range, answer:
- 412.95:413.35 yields 50.9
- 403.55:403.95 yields 54.8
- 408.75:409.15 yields 52.5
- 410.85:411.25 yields 50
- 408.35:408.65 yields 48.9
